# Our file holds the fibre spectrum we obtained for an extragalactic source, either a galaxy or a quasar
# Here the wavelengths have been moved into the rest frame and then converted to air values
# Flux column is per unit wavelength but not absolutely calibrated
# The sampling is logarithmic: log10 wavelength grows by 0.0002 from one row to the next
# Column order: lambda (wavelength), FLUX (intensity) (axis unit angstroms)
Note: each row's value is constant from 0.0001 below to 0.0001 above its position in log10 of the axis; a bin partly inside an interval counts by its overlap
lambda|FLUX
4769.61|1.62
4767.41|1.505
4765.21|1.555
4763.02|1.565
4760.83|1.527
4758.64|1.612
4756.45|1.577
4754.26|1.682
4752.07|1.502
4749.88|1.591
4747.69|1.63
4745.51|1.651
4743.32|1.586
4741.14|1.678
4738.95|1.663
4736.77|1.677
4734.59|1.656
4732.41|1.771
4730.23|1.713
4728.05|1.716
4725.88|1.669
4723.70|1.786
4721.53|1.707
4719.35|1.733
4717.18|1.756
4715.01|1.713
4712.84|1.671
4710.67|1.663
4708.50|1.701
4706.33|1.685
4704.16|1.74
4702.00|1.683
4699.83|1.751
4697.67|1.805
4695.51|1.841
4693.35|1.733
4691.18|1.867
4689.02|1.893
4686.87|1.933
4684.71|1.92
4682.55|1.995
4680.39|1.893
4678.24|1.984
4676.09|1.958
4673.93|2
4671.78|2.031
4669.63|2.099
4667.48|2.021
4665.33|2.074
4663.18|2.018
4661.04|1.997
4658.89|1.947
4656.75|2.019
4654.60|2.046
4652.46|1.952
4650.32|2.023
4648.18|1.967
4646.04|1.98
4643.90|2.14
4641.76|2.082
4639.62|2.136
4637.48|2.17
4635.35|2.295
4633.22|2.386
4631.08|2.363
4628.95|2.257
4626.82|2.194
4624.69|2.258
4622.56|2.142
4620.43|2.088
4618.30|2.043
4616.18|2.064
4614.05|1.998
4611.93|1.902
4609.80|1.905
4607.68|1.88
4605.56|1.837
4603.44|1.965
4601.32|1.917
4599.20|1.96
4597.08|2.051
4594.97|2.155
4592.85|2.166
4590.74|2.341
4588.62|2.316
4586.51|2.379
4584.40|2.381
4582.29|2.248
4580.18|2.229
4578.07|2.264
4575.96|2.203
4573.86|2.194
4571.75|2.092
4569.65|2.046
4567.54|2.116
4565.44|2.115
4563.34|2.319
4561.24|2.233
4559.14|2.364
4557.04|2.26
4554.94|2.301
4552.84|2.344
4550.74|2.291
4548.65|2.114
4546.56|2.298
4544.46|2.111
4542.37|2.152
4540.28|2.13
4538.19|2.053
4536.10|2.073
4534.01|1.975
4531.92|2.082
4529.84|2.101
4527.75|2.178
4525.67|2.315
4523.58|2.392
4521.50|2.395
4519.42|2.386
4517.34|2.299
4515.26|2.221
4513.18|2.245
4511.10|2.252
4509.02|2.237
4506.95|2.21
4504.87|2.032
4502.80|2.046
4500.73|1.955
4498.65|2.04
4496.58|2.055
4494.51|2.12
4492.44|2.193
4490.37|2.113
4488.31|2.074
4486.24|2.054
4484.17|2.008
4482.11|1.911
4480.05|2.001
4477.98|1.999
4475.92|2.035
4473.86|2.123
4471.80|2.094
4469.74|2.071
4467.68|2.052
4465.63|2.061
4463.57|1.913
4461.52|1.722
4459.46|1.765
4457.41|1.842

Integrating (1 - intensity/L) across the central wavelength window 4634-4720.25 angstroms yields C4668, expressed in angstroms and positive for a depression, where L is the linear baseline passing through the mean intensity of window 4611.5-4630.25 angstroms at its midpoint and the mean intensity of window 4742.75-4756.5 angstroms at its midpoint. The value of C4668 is -1.3 angstroms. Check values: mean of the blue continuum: 2.12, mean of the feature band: 1.92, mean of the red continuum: 1.6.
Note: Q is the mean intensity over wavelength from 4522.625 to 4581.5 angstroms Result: 2.19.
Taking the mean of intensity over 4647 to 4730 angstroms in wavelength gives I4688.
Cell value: 1.87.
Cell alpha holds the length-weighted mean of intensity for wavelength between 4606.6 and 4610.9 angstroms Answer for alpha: 1.89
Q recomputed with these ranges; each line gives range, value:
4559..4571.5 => 2.18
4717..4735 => 1.72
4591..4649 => 2.09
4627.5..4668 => 2.1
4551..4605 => 2.2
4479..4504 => 2.05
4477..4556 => 2.15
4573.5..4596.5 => 2.26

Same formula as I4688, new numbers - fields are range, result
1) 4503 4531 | 2.24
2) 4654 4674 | 2.03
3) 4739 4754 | 1.61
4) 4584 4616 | 2.07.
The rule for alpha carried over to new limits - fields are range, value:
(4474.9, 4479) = 2.02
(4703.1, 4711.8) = 1.7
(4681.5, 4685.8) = 1.95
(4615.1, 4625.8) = 2.12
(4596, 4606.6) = 1.95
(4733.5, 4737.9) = 1.67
